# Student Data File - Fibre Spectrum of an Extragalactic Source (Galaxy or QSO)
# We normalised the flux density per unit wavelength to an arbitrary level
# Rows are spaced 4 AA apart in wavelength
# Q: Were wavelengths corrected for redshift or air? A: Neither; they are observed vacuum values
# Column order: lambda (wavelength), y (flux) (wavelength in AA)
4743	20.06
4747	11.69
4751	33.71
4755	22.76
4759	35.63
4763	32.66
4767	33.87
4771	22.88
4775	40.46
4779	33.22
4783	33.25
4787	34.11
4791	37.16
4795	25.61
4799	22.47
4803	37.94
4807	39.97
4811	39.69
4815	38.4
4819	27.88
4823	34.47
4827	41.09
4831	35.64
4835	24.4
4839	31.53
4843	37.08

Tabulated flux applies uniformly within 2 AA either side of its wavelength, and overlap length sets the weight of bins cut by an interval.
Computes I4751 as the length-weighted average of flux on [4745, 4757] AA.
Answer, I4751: 22.7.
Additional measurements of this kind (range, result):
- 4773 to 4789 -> 35.3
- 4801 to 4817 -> 39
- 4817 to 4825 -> 31.2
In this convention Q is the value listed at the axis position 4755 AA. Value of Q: 22.76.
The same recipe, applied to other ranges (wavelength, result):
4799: 22.47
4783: 33.25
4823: 34.47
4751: 33.71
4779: 33.22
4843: 37.08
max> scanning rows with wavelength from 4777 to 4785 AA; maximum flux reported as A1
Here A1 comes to 33.25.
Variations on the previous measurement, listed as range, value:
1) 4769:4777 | 40.46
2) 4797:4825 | 39.97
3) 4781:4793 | 37.16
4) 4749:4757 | 33.71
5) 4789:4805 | 37.94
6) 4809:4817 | 39.69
